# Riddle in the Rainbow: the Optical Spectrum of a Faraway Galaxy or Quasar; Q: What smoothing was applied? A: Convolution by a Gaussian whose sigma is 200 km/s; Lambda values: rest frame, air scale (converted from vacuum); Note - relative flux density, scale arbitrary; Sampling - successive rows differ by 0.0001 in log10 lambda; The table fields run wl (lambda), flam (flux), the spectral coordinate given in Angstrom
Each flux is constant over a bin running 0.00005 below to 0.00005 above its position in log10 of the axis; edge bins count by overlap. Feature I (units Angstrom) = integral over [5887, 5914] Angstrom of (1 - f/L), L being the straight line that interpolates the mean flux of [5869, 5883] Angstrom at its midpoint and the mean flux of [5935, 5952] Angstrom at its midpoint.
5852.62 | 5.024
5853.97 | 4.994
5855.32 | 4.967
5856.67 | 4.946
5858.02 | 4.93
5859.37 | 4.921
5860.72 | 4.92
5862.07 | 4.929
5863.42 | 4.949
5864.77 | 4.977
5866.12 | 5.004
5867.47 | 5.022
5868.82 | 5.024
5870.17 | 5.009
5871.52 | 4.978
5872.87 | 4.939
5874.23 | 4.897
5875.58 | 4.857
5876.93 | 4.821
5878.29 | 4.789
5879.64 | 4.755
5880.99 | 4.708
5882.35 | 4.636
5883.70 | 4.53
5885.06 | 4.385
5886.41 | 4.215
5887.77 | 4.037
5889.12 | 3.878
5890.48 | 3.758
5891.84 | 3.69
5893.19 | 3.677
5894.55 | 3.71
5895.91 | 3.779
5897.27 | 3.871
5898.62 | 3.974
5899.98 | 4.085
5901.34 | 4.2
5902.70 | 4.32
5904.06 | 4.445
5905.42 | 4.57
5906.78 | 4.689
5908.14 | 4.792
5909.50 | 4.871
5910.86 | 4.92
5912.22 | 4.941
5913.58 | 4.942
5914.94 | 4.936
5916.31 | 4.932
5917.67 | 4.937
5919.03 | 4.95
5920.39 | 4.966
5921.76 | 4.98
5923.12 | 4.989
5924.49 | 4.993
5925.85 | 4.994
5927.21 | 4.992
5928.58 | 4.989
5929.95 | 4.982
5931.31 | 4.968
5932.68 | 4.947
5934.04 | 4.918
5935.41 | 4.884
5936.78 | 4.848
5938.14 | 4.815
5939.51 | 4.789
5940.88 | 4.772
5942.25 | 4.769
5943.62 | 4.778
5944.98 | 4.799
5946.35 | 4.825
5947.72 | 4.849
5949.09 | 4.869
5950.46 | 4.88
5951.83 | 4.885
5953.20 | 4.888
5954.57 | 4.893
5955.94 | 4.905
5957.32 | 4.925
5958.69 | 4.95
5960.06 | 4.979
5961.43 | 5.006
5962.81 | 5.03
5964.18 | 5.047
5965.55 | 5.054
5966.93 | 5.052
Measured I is 3.3 Angstrom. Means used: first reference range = 4.85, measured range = 4.25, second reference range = 4.83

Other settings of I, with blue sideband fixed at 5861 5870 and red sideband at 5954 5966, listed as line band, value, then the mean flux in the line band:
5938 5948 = 0.4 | 4.8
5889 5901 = 2.8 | 3.83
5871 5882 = 0.3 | 4.83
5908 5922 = 0.1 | 4.93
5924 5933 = 0.0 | 4.98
